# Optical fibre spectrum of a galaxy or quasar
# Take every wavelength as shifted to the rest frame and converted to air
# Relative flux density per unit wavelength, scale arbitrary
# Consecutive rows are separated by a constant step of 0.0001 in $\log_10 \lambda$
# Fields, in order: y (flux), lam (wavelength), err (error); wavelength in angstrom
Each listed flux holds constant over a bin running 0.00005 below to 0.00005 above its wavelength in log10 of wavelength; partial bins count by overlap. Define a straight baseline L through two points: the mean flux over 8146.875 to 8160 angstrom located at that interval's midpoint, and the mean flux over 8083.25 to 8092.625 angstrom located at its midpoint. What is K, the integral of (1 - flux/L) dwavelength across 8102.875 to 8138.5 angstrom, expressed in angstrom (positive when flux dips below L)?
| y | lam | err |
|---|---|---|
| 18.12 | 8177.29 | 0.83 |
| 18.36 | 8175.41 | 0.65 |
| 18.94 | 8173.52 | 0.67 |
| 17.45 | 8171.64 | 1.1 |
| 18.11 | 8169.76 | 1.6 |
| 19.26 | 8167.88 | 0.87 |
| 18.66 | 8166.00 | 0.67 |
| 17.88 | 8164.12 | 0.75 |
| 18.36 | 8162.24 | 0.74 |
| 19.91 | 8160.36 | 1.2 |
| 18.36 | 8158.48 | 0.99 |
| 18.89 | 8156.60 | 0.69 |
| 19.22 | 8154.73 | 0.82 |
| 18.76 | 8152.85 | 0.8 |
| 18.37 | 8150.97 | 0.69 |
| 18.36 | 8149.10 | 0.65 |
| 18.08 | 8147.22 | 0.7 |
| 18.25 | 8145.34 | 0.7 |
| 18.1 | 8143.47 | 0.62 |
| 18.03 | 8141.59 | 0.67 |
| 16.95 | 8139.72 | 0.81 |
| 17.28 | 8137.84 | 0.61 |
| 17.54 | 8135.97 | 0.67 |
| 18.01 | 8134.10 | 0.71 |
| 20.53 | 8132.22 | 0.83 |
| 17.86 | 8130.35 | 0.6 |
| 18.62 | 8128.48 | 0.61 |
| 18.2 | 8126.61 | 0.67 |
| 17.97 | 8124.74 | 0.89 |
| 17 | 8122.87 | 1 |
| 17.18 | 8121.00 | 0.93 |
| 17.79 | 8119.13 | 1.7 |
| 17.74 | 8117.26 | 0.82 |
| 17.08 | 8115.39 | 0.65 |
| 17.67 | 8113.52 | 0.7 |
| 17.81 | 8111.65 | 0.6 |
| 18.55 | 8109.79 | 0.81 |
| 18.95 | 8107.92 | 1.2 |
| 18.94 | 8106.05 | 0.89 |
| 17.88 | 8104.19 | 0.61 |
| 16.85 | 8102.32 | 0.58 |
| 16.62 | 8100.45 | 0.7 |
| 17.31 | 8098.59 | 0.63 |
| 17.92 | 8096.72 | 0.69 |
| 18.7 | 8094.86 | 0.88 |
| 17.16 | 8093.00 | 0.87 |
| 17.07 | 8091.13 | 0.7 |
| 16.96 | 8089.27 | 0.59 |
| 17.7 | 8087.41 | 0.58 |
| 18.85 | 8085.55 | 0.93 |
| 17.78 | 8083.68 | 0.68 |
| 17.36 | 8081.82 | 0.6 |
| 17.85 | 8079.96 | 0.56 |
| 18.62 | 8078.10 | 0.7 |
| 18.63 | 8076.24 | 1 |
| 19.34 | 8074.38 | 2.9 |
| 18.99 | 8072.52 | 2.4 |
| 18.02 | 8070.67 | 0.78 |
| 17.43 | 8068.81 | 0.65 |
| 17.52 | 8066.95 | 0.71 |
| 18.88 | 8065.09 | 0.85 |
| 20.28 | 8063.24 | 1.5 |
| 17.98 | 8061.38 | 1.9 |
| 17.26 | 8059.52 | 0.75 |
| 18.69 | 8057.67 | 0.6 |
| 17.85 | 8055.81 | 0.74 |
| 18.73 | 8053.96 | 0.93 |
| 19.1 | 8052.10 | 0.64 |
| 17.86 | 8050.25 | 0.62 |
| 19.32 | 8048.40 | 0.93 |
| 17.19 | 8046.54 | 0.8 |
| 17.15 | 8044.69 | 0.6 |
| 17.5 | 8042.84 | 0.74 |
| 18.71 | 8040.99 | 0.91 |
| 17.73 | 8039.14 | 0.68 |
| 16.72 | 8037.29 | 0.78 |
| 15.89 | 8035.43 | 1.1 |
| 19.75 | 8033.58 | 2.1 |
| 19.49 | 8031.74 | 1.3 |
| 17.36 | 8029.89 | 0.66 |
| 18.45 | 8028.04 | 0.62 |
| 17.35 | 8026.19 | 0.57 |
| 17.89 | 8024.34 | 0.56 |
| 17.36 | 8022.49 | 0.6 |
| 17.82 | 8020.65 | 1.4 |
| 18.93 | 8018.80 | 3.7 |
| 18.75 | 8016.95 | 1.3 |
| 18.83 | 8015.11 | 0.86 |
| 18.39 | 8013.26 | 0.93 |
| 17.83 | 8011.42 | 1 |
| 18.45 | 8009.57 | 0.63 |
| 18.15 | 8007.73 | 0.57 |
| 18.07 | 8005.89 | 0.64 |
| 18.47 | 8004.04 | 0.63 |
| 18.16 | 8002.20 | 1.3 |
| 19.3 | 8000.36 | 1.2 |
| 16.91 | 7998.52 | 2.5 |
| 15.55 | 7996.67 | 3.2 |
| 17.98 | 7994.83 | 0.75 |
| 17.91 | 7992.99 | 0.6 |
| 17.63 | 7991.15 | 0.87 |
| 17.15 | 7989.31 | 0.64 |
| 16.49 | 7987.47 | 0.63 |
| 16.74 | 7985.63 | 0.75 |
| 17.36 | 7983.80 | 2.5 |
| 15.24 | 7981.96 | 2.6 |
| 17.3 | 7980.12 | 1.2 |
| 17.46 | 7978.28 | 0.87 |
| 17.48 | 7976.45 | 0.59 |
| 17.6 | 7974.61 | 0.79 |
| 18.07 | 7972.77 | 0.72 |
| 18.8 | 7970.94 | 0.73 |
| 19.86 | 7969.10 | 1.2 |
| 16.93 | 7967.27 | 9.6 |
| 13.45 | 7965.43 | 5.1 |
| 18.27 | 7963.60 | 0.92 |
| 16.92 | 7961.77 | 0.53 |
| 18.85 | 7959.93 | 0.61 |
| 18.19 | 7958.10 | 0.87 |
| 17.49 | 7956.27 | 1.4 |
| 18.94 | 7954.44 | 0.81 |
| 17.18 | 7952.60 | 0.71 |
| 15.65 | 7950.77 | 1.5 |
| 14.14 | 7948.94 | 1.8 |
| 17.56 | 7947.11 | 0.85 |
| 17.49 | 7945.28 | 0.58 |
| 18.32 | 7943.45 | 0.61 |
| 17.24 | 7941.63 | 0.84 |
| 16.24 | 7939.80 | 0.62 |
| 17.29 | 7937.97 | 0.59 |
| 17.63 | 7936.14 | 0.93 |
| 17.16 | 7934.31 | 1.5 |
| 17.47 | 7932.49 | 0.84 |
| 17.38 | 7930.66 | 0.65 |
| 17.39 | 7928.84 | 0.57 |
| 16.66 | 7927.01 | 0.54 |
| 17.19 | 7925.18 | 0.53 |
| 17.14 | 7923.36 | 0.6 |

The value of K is 0.2 angstrom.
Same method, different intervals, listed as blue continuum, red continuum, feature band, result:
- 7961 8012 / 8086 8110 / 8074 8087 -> -0.43 angstrom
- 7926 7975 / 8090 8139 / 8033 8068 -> -0.88 angstrom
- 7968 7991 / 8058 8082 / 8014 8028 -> -0.22 angstrom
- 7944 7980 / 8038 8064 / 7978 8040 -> 0.32 angstrom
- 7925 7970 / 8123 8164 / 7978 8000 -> 0.56 angstrom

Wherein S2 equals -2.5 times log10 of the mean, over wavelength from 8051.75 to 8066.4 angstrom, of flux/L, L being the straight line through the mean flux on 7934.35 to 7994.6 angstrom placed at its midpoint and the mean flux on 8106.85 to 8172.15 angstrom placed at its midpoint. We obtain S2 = -0.046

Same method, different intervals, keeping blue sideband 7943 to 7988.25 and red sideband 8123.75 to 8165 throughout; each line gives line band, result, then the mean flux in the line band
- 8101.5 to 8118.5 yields 0.01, 17.9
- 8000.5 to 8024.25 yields -0.05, 18.3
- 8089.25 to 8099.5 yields 0.03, 17.6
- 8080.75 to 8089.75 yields 0.01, 17.8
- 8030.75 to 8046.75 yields -0.01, 17.8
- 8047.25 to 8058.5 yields -0.05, 18.6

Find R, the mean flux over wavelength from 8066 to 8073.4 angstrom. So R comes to 18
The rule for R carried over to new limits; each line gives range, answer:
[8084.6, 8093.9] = 17.5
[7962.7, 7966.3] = 15.9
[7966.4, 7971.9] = 18.6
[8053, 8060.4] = 18.1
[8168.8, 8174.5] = 18.2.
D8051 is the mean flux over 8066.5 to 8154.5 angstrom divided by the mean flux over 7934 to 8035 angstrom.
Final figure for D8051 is 1.0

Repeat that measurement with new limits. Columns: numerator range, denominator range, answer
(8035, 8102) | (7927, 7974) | 1.04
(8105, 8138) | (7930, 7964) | 1.04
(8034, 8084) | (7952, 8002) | 1.04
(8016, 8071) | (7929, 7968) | 1.06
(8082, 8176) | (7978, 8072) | 1.01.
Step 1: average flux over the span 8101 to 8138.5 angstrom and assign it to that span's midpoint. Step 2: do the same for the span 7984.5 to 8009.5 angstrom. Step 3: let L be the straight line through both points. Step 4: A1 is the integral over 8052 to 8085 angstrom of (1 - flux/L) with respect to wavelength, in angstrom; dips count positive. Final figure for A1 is -1.0 angstrom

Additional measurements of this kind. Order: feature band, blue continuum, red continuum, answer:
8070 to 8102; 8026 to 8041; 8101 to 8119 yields 0.0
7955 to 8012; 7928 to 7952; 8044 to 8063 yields -0.3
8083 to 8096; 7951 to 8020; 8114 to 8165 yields 0.2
